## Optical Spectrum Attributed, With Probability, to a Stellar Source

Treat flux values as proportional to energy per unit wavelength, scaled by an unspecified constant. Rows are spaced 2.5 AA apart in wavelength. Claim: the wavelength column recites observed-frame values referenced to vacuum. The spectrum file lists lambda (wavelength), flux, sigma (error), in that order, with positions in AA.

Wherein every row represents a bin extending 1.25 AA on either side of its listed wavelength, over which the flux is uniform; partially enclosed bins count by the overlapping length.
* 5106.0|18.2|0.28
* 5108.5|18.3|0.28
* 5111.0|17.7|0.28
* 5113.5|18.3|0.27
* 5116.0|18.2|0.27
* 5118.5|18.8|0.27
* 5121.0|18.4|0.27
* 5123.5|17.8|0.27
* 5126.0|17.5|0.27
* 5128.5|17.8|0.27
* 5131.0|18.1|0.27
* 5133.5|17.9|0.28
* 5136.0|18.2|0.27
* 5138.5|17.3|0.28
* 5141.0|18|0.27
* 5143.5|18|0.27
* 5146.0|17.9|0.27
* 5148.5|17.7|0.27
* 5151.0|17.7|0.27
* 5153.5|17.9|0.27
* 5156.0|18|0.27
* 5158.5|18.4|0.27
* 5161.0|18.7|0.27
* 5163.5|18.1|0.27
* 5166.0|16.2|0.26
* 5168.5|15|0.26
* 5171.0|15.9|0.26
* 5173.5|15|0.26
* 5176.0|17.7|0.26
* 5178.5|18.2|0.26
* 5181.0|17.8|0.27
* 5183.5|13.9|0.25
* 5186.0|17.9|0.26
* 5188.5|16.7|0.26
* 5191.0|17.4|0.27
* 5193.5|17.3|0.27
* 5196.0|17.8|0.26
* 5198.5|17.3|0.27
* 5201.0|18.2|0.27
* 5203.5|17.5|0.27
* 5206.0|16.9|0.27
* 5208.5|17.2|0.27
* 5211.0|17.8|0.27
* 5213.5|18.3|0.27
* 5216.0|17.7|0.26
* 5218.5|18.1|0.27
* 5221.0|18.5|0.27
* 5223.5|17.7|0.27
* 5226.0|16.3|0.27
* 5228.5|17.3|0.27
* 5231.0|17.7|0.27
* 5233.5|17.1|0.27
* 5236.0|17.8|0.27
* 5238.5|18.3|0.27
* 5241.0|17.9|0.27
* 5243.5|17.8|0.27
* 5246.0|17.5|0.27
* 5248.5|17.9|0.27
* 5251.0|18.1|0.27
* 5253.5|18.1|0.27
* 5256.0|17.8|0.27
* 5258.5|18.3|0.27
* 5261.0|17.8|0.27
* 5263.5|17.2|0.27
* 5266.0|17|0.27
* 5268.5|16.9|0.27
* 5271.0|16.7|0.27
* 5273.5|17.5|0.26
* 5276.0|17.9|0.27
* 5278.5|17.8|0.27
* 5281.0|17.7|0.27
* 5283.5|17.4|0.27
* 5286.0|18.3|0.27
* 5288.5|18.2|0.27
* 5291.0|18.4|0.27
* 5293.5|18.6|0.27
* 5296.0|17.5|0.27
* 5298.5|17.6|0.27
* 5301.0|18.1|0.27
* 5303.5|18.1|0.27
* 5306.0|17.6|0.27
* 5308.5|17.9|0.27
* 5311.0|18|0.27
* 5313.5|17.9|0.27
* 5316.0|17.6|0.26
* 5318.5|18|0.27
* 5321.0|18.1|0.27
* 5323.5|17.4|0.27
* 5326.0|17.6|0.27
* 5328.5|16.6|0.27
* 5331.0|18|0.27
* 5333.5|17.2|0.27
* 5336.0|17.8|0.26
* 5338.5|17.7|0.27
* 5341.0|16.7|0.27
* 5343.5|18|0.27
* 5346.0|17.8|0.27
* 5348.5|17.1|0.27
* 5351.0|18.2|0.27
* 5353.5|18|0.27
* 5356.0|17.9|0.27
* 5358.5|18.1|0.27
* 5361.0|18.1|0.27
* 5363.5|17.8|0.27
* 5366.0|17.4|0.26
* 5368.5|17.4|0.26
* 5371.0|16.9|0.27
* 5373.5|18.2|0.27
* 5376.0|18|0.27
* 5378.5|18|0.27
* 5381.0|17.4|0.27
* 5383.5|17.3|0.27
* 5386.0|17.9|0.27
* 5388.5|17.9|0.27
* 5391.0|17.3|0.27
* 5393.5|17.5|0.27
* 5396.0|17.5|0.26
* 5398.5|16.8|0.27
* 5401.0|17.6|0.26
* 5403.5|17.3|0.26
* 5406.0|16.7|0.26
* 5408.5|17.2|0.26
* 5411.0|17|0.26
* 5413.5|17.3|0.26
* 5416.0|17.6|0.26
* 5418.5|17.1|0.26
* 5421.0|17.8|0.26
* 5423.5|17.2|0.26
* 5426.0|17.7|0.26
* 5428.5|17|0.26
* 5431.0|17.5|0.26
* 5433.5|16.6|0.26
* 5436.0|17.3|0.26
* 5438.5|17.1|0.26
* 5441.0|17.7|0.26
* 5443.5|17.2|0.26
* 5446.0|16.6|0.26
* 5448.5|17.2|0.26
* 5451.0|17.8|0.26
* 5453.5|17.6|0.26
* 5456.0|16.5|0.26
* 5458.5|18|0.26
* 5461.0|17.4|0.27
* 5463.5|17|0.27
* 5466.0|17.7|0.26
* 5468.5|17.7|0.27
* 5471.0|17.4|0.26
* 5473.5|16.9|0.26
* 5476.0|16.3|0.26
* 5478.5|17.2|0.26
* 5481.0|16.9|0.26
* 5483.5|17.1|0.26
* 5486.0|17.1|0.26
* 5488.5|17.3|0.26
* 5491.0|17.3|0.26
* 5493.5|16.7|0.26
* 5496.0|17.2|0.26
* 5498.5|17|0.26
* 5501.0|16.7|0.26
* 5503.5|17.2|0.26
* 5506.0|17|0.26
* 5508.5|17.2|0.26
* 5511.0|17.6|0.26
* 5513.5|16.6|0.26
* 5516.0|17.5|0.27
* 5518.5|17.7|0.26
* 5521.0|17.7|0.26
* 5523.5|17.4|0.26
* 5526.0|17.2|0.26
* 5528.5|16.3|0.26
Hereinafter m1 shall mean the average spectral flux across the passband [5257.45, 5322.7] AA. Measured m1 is 17.8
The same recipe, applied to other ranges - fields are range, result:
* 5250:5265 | 17.9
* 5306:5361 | 17.7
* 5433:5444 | 17.2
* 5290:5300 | 18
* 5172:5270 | 17.5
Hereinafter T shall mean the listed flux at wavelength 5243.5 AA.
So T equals 17.8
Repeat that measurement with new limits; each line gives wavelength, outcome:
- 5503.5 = 17.2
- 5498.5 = 17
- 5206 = 16.9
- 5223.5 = 17.7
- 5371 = 16.9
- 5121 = 18.4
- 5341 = 16.7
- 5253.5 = 18.1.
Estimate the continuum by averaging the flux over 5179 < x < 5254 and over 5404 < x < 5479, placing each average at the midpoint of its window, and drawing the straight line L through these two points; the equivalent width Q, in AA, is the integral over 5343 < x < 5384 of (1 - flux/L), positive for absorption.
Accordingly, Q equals -1.0 AA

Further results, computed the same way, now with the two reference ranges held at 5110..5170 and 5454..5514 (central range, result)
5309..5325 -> -0.3 AA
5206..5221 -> -0.1 AA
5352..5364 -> -0.4 AA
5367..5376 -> -0.1 AA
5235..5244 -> -0.2 AA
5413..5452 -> -0.1 AA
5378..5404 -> -0.3 AA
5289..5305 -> -0.5 AA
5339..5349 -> 0.0 AA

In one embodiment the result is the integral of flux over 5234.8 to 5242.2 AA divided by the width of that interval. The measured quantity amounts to 18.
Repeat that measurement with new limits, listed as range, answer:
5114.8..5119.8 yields 18.5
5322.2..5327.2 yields 17.5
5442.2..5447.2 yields 16.9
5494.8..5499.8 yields 17.1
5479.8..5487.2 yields 17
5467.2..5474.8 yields 17.3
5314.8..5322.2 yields 17.9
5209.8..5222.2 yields 18.1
